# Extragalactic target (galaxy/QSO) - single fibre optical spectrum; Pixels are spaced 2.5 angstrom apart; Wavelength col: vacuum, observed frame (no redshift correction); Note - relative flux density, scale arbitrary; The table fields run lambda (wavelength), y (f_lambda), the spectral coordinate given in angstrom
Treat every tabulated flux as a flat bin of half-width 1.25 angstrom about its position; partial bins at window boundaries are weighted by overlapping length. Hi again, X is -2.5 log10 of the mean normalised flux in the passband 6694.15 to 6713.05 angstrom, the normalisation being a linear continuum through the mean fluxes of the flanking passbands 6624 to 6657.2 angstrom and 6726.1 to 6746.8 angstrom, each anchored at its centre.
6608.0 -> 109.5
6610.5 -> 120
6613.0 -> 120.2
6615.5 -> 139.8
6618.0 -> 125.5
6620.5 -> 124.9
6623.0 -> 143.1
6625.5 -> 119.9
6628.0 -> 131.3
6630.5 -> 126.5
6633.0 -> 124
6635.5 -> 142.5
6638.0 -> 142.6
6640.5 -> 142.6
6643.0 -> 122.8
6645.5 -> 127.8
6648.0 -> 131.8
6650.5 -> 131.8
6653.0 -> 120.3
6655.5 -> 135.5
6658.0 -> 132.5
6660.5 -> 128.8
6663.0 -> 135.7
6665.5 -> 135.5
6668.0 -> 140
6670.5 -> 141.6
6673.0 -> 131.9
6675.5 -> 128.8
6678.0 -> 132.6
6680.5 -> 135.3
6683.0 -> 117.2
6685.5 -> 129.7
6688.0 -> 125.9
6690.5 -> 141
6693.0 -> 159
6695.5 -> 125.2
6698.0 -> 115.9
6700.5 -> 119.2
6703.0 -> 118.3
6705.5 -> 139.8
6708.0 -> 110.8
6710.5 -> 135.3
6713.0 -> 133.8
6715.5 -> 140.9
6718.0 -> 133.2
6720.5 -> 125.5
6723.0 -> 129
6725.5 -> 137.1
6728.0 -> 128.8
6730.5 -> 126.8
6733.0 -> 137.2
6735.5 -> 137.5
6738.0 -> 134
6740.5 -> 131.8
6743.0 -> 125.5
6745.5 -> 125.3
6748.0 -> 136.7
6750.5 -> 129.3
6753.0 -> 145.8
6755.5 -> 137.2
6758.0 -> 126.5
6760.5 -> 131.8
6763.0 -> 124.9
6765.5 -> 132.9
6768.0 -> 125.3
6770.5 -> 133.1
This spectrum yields 0.06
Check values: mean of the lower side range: 131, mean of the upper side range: 131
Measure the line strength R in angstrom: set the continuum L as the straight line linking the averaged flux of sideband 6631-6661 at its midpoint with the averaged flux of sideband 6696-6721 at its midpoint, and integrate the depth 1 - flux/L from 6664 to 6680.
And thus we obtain -0.6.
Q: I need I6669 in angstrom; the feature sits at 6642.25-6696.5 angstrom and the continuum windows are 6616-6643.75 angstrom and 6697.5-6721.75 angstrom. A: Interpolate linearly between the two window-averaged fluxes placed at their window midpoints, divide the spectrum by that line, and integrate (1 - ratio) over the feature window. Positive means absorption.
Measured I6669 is -1.13 angstrom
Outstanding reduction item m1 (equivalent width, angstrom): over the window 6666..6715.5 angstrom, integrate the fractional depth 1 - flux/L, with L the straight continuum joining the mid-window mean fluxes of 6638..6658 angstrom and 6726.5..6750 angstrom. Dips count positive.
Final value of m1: 0.2 angstrom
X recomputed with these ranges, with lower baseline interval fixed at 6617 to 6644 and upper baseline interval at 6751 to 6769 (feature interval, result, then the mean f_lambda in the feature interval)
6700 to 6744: 0.01 mag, 130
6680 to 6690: 0.04 mag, 127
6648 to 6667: 0.00 mag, 132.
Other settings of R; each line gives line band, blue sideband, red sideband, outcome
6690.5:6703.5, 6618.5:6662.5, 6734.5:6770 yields 0.20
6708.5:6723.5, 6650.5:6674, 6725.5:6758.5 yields 0.11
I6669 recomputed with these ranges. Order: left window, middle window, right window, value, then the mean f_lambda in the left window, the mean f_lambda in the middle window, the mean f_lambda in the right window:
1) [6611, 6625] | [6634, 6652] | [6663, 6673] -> -0.08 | 130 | 134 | 138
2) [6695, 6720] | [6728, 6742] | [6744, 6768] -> -0.33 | 127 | 133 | 132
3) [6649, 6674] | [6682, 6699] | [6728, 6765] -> 0.25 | 133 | 131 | 132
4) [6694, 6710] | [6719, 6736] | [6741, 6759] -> -0.47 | 123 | 131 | 132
